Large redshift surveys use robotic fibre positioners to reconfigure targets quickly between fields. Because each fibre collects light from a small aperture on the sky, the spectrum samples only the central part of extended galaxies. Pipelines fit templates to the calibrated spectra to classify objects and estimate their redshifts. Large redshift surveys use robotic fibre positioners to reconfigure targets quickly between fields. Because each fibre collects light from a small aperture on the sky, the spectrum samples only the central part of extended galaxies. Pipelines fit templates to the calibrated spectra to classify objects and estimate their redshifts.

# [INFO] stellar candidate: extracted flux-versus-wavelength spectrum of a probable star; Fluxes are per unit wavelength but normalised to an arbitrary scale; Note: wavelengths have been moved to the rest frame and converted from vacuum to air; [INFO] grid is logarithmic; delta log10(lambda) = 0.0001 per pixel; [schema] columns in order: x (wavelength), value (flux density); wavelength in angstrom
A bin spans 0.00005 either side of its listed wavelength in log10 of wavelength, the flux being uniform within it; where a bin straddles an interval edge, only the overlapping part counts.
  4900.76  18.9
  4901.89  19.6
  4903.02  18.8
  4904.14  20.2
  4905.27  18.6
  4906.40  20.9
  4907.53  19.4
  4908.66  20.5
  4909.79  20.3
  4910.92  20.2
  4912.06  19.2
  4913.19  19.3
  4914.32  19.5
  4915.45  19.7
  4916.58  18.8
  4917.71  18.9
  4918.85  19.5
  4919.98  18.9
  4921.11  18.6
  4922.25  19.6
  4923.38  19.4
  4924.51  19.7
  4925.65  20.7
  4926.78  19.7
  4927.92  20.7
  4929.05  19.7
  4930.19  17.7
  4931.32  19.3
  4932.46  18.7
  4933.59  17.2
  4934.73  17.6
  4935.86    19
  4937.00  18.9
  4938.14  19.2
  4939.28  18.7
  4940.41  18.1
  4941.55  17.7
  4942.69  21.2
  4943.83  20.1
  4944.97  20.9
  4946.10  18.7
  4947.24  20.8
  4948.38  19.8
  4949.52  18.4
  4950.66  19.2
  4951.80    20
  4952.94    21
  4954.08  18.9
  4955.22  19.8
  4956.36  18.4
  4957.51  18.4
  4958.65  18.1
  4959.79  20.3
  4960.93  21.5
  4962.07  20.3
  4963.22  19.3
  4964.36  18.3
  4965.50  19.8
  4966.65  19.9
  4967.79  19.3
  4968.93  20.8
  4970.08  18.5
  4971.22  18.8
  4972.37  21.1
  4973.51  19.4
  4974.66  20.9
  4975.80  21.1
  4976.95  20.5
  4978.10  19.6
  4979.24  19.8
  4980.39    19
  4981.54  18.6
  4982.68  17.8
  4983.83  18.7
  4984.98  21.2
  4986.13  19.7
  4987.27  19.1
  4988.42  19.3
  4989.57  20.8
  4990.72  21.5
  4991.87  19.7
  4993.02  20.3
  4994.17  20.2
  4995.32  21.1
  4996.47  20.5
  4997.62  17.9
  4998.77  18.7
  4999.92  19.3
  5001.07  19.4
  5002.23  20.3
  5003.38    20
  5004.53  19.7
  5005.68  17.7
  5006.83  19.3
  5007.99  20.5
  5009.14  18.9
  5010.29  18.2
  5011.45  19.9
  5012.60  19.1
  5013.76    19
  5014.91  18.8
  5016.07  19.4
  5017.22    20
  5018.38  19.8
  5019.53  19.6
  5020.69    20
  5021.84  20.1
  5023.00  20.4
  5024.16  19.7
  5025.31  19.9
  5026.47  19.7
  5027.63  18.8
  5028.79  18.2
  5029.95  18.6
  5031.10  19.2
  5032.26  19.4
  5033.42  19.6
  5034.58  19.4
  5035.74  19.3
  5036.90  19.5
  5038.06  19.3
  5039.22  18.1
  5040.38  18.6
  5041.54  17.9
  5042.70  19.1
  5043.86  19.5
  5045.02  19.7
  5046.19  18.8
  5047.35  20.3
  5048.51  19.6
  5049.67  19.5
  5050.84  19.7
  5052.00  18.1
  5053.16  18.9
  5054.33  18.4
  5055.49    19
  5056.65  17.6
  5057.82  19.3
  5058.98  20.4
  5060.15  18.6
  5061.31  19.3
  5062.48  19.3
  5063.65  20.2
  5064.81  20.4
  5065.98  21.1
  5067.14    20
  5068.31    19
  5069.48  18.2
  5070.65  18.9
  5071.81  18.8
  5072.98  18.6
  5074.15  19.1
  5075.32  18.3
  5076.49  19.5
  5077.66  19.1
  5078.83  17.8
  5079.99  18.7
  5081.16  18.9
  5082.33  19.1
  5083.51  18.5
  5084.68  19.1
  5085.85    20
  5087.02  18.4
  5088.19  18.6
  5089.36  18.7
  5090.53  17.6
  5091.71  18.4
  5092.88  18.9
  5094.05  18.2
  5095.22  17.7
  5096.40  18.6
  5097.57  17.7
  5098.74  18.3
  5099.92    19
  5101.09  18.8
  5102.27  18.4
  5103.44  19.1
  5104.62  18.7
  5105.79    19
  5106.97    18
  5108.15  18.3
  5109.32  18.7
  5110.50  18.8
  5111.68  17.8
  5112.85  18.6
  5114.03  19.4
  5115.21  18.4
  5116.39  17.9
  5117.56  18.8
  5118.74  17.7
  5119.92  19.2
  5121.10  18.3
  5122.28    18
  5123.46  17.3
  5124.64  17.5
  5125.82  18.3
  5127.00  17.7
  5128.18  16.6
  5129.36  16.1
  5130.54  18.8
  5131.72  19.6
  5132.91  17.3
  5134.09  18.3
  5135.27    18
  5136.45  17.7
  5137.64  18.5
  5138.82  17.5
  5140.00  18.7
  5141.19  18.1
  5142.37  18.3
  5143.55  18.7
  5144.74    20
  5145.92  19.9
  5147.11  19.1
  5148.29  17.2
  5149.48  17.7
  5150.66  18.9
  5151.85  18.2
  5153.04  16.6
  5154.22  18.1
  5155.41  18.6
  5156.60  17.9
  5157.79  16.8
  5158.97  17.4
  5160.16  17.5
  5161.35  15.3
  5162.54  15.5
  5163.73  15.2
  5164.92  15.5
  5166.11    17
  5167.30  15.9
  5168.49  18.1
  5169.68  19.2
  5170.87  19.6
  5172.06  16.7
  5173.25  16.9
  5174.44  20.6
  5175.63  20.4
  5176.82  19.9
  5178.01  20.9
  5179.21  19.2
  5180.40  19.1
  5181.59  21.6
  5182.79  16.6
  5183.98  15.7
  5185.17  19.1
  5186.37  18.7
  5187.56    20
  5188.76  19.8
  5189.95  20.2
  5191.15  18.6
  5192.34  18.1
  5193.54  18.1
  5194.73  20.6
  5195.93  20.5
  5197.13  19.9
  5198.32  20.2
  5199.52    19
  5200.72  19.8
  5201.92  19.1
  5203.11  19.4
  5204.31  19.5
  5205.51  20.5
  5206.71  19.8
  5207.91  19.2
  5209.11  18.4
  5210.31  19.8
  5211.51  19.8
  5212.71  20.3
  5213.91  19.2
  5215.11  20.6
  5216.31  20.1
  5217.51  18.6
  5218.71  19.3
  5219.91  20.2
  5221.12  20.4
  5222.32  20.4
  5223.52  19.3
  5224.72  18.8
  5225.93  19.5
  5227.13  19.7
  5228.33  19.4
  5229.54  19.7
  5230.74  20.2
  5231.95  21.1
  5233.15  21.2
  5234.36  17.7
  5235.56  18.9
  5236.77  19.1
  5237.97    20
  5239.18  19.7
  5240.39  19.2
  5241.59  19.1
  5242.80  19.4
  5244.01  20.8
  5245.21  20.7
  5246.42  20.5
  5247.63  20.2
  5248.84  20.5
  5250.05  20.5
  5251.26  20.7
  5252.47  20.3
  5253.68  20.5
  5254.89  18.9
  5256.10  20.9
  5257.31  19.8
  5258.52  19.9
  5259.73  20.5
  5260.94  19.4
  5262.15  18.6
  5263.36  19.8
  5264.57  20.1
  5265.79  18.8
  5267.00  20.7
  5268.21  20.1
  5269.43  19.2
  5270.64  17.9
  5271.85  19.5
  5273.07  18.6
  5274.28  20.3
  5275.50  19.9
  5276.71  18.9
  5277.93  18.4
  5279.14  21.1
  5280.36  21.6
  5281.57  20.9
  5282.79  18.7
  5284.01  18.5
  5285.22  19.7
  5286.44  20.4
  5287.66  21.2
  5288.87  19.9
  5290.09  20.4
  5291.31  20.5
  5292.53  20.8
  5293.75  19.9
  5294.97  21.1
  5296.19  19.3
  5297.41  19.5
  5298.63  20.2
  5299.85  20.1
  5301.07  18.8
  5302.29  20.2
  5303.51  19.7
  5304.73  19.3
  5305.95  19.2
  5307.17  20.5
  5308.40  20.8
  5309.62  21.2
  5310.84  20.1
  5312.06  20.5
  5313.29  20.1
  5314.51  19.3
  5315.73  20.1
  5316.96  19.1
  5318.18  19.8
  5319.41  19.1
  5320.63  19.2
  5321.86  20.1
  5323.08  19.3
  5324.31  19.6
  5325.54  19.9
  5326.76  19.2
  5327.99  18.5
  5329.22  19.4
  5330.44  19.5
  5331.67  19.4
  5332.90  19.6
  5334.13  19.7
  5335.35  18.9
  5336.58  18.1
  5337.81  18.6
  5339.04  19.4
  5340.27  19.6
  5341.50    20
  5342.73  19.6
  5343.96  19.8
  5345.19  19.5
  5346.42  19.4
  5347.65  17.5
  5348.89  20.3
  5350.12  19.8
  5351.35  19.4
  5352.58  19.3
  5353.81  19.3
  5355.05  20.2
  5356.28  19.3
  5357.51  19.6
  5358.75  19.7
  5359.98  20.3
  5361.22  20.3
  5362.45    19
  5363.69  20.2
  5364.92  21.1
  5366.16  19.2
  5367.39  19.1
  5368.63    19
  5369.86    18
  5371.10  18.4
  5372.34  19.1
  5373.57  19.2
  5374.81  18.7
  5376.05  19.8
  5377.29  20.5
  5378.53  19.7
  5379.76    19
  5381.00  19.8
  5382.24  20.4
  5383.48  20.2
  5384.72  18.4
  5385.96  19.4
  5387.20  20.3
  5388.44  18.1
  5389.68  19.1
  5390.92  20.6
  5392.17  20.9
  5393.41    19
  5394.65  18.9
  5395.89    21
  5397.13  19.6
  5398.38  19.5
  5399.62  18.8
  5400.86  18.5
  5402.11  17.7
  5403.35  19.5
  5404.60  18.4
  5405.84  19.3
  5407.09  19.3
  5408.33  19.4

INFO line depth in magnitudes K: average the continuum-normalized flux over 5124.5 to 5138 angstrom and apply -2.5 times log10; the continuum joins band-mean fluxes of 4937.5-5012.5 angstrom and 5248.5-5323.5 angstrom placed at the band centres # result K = 0.11 mag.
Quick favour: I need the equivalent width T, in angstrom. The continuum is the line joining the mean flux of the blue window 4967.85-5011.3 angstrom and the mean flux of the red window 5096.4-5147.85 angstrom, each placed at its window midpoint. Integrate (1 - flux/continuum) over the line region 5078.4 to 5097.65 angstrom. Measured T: 0.1 angstrom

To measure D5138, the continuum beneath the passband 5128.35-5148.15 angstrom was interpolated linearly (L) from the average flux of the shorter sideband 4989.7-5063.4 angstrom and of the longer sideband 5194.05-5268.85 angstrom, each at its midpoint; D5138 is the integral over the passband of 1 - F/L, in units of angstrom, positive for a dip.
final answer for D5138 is 1.3 angstrom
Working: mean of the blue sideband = 19.4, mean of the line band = 18.3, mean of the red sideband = 19.8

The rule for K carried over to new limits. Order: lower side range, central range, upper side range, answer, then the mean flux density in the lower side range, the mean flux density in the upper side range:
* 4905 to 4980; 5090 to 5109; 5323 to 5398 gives 0.061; 19.5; 19.5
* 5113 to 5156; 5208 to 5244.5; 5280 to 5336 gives -0.033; 18.2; 19.8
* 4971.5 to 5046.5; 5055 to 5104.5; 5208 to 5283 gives 0.040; 19.5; 19.8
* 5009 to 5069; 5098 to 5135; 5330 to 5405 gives 0.061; 19.3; 19.4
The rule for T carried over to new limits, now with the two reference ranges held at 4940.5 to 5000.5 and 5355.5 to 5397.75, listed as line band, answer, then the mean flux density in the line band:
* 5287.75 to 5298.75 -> -0.4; 20.2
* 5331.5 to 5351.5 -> 0.3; 19.3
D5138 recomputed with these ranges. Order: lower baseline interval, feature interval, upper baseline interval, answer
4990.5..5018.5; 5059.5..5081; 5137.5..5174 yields -0.5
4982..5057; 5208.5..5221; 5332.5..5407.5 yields -0.2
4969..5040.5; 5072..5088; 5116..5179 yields -0.1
